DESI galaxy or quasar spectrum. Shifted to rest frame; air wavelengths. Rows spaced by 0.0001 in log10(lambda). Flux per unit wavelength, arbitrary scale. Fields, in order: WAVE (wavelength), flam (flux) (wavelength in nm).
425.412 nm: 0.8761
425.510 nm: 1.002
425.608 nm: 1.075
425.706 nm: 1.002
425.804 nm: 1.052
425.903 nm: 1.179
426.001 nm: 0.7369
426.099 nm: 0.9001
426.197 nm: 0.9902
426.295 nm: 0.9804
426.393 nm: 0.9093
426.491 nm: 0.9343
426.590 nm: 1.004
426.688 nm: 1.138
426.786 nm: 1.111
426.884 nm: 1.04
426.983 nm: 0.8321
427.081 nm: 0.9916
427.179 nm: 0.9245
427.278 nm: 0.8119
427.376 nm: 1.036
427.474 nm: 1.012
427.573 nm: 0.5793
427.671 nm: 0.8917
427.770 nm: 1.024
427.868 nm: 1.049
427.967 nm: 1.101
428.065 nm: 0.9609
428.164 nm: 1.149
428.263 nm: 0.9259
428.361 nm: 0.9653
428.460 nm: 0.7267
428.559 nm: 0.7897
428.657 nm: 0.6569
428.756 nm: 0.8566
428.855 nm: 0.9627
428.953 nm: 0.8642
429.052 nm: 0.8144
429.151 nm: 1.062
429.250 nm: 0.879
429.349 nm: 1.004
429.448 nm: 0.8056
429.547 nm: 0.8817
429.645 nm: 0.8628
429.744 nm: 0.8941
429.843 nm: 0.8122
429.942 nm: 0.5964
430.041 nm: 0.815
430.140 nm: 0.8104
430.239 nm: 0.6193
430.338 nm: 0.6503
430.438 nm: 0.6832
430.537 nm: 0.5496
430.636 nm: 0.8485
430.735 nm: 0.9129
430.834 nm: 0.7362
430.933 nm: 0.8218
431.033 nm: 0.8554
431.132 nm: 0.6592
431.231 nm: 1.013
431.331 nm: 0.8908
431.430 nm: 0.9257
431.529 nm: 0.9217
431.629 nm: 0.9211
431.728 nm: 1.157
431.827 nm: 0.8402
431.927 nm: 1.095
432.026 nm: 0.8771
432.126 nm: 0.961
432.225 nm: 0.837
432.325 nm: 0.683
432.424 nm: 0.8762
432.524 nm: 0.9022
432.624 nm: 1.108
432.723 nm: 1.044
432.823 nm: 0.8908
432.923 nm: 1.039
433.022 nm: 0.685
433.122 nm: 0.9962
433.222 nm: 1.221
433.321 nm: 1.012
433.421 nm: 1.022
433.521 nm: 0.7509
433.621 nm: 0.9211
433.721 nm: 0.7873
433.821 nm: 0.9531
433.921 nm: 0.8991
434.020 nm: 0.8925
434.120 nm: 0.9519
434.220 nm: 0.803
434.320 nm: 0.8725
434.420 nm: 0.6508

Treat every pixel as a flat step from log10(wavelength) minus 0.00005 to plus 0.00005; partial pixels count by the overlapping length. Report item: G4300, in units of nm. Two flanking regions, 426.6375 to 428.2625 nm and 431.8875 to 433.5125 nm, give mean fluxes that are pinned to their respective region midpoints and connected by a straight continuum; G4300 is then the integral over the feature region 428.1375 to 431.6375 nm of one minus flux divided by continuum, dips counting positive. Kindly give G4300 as 0.47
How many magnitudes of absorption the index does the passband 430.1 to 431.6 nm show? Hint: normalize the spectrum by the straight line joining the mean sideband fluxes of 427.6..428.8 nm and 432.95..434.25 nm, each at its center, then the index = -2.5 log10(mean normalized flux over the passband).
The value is 0.16 mag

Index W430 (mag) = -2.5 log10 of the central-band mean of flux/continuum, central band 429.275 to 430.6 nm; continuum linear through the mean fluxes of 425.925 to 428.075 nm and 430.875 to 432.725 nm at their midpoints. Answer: 0.20 mag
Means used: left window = 0.956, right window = 0.911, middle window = 0.771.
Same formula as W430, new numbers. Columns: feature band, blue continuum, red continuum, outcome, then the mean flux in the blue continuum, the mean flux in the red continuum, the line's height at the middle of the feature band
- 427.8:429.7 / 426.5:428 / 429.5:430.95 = -0.06 mag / 0.967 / 0.765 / 0.865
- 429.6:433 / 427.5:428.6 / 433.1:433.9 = 0.11 mag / 0.926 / 0.954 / 0.943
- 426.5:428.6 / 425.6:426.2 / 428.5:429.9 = -0.03 mag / 0.984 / 0.865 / 0.925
